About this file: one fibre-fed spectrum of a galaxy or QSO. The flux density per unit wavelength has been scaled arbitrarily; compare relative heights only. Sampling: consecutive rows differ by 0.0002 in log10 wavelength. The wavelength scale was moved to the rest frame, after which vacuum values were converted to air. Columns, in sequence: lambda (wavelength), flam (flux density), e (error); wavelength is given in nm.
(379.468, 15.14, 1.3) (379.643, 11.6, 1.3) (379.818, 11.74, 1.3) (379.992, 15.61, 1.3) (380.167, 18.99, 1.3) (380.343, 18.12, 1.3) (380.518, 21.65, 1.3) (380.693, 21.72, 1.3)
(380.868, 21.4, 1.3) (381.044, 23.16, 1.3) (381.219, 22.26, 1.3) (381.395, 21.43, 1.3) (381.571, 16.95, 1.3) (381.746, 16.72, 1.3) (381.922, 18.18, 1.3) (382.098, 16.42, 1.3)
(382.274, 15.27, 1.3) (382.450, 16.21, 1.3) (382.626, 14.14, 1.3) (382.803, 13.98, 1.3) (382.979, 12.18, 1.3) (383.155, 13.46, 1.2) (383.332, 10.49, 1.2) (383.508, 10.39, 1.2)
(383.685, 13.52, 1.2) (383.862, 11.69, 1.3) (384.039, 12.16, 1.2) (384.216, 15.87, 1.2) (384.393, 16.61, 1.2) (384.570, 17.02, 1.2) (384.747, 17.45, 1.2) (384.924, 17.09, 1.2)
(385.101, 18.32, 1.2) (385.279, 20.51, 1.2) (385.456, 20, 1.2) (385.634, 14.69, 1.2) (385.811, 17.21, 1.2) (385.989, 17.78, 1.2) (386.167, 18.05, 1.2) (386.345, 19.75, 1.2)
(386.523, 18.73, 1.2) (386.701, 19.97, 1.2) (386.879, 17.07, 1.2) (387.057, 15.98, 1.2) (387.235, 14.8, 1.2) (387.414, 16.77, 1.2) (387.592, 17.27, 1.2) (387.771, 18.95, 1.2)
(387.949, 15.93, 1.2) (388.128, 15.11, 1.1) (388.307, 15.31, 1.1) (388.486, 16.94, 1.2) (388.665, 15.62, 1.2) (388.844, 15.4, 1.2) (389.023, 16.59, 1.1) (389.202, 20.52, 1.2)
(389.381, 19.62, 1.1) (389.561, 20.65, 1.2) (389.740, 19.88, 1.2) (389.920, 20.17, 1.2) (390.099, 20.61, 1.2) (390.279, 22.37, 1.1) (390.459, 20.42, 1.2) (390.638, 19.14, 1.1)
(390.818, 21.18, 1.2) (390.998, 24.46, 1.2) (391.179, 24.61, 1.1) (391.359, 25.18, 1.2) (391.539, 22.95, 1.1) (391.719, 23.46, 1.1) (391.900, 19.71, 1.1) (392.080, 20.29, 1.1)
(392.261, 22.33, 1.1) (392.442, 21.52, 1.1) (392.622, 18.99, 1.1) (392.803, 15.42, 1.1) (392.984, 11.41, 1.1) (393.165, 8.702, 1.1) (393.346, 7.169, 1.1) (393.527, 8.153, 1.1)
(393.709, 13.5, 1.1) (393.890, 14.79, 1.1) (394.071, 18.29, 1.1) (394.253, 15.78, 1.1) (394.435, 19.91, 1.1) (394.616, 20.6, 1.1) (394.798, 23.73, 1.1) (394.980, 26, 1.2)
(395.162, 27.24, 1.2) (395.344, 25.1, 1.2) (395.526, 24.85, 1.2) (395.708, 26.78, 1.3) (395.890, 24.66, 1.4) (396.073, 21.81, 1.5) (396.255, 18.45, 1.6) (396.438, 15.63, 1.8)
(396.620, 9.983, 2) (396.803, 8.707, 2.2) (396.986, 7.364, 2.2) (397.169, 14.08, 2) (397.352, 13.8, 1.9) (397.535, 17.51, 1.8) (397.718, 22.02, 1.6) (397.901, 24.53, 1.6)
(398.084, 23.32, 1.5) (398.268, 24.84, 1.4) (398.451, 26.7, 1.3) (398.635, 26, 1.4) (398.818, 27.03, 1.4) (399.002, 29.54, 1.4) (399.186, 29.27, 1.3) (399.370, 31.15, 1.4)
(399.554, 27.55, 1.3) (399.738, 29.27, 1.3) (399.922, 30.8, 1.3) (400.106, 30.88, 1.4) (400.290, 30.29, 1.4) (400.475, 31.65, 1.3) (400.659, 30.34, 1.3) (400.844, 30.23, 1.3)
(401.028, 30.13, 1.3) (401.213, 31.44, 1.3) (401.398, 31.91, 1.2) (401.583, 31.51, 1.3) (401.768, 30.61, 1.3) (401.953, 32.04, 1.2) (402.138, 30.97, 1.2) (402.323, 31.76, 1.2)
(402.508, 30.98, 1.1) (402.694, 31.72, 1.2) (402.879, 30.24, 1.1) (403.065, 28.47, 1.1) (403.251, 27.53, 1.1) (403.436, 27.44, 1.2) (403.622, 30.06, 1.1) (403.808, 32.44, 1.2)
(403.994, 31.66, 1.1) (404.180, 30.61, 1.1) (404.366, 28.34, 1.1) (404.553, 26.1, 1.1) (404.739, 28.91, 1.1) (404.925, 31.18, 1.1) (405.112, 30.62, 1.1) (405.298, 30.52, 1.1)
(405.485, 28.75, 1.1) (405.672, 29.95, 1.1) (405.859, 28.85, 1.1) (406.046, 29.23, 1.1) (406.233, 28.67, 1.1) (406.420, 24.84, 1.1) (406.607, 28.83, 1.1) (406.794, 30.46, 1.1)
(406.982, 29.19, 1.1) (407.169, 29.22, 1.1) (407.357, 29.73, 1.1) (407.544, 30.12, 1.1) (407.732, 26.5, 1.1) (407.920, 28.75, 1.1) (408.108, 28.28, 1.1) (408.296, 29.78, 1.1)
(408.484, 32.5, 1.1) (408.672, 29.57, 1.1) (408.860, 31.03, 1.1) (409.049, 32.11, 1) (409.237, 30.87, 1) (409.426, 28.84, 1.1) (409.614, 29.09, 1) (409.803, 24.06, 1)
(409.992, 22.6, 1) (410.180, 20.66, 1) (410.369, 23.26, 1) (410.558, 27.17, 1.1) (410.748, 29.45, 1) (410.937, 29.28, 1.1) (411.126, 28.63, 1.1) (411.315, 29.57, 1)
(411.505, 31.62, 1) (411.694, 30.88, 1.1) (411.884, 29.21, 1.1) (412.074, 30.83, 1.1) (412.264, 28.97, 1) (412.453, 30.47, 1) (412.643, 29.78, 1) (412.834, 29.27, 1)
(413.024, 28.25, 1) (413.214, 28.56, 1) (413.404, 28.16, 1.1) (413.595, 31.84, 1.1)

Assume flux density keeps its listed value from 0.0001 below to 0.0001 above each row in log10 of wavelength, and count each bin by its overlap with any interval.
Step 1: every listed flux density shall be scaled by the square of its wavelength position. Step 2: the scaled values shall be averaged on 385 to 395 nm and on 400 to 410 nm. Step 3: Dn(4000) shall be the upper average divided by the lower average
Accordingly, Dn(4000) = 1.75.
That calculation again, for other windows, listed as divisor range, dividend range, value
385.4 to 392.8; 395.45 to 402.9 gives 1.41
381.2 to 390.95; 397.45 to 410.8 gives 1.84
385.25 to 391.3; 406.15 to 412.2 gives 1.71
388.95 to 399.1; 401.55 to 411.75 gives 1.57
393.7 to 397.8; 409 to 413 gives 1.63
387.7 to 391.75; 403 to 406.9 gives 1.60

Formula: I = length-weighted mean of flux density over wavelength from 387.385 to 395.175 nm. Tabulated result 18.6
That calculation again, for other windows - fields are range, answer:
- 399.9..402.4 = 31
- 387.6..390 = 17.7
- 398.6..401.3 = 29.8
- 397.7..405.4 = 29.4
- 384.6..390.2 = 17.8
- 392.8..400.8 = 21.4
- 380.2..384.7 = 16.5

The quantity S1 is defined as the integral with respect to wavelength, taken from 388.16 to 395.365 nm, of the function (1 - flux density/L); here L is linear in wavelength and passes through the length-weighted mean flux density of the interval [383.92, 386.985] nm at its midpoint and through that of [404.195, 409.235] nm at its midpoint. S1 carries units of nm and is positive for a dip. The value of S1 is 0.67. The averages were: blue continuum 17.5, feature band 19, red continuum 29.4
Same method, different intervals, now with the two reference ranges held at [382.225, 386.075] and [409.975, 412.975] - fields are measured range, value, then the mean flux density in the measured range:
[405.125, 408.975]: -0.445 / 29.3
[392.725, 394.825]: 0.573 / 14.5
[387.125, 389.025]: 0.103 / 16.2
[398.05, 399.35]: -0.280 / 27.1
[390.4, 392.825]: -0.354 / 21.6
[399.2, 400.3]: -0.346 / 29.9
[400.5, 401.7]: -0.387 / 31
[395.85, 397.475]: 0.500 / 14.7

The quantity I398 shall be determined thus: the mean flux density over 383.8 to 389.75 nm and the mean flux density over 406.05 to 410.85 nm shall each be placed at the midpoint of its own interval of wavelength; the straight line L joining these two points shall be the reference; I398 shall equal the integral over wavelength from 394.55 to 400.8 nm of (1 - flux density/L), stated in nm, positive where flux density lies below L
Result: -0.22 nm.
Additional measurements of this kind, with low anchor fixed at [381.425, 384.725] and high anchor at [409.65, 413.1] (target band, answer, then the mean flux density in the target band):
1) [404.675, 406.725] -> -0.31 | 29.1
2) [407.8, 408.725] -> -0.11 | 29.7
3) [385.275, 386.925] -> -0.22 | 18.3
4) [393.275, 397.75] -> 0.59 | 17.8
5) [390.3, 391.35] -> -0.22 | 22.2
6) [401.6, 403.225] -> -0.47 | 30.7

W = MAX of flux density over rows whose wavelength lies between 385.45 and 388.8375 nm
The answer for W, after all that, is 20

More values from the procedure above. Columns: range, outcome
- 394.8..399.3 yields 29.54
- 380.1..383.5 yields 23.16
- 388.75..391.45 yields 25.18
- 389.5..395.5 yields 27.24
